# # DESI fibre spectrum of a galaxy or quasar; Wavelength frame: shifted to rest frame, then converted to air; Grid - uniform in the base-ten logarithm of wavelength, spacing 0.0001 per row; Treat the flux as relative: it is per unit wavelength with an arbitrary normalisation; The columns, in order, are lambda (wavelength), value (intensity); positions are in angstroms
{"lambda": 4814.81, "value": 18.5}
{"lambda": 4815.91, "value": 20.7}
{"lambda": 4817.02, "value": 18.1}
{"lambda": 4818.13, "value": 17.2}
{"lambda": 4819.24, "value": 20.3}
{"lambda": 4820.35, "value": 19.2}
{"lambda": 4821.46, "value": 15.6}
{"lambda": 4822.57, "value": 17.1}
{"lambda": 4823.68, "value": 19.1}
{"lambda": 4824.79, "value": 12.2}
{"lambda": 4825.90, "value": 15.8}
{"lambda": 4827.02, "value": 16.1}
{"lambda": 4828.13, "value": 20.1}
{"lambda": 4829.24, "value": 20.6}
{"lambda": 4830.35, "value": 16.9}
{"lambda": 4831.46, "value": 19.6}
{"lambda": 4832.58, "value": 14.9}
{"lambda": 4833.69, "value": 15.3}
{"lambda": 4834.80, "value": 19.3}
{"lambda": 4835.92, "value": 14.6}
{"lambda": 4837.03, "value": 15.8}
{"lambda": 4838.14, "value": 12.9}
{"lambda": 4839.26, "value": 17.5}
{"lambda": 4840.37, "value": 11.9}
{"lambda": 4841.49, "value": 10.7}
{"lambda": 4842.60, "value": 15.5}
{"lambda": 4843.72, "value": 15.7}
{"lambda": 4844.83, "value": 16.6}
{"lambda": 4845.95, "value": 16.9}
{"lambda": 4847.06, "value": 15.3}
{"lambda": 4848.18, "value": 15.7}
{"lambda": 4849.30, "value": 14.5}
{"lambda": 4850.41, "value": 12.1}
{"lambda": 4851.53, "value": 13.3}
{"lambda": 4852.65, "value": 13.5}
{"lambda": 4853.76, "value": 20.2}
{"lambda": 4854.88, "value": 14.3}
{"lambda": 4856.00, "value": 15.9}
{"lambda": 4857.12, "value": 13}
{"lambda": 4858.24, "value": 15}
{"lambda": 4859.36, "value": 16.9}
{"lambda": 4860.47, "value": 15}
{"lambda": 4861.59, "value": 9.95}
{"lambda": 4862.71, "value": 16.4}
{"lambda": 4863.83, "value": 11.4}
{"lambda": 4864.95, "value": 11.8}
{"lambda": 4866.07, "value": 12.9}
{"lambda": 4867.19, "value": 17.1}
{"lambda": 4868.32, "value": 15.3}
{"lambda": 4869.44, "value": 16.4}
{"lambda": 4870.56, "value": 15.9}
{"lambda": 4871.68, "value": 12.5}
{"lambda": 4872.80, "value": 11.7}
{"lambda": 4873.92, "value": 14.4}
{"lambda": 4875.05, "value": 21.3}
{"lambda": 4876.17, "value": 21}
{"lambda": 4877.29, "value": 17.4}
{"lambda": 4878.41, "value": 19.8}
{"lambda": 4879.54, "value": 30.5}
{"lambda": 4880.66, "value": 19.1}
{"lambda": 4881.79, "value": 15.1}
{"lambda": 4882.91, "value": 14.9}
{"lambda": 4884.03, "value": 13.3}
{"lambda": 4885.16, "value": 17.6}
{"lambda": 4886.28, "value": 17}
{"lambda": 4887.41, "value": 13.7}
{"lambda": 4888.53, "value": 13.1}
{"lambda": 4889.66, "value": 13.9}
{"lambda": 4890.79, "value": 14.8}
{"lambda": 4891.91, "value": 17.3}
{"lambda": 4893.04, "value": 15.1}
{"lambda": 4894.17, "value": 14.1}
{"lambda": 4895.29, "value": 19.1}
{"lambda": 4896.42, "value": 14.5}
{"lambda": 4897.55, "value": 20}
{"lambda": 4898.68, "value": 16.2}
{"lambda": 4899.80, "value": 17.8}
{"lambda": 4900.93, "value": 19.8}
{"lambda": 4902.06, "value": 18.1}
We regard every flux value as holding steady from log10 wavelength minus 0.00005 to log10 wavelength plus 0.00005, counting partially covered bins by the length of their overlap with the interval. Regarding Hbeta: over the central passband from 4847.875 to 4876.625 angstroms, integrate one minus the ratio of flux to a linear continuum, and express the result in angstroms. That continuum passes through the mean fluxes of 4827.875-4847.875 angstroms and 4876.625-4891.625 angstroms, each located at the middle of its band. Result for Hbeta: 2.9 angstroms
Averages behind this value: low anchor 16.1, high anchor 17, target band 14.9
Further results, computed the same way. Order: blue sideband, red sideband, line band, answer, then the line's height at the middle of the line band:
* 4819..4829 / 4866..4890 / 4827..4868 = 4.2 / 17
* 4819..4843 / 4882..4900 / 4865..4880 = -1.1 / 15.9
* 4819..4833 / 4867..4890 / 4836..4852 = 2.4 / 17.2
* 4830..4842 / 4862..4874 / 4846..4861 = -0.4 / 14.7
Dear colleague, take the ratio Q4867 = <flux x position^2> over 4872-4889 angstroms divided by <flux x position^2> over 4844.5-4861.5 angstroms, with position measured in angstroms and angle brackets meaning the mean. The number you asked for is 1.2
